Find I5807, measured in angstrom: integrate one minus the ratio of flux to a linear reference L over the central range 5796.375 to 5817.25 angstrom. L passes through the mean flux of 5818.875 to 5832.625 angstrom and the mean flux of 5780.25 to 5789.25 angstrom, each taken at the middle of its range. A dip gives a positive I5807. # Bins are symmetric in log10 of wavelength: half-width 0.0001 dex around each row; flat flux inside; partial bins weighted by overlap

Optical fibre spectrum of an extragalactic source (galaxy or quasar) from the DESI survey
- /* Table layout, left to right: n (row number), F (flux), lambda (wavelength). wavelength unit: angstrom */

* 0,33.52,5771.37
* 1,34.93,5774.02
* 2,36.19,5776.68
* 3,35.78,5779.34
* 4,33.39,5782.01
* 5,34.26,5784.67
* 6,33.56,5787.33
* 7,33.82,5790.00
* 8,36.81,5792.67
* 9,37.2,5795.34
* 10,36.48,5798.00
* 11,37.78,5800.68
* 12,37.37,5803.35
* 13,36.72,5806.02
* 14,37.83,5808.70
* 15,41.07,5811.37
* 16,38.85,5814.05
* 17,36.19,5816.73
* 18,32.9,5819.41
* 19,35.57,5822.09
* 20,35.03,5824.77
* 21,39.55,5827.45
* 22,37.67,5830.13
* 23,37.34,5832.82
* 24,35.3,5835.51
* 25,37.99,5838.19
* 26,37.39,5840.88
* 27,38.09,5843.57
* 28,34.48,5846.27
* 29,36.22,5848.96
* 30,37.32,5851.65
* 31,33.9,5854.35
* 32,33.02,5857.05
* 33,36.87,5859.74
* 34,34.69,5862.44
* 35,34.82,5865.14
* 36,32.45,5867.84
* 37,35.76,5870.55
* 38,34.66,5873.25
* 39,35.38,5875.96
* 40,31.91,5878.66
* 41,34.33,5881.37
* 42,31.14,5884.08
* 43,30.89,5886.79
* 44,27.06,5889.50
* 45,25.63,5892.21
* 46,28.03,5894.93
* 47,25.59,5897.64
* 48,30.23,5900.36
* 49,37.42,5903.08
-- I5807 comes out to -1.5 angstrom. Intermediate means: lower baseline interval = 33.8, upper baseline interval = 36.4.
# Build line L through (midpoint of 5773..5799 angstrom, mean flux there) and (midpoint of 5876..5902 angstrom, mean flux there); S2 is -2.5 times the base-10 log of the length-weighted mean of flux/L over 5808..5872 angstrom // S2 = -0.12 mag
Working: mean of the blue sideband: 35.2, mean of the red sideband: 29.8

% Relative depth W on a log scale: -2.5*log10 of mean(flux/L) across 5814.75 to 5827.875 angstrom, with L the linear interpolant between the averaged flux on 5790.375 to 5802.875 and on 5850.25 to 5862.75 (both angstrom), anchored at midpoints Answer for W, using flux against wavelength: 0.01 mag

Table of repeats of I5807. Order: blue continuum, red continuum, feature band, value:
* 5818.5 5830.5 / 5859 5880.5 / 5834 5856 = -0.55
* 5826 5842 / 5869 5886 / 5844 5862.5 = 0.24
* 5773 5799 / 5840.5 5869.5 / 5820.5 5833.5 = -0.61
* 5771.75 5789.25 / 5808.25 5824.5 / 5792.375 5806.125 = -0.50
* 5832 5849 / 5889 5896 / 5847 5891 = -3.54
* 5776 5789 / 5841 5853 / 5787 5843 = -2.03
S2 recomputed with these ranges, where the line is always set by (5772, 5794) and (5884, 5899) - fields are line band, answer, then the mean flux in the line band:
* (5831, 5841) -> -0.18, 37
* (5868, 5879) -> -0.19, 34.4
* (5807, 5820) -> -0.15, 37.6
